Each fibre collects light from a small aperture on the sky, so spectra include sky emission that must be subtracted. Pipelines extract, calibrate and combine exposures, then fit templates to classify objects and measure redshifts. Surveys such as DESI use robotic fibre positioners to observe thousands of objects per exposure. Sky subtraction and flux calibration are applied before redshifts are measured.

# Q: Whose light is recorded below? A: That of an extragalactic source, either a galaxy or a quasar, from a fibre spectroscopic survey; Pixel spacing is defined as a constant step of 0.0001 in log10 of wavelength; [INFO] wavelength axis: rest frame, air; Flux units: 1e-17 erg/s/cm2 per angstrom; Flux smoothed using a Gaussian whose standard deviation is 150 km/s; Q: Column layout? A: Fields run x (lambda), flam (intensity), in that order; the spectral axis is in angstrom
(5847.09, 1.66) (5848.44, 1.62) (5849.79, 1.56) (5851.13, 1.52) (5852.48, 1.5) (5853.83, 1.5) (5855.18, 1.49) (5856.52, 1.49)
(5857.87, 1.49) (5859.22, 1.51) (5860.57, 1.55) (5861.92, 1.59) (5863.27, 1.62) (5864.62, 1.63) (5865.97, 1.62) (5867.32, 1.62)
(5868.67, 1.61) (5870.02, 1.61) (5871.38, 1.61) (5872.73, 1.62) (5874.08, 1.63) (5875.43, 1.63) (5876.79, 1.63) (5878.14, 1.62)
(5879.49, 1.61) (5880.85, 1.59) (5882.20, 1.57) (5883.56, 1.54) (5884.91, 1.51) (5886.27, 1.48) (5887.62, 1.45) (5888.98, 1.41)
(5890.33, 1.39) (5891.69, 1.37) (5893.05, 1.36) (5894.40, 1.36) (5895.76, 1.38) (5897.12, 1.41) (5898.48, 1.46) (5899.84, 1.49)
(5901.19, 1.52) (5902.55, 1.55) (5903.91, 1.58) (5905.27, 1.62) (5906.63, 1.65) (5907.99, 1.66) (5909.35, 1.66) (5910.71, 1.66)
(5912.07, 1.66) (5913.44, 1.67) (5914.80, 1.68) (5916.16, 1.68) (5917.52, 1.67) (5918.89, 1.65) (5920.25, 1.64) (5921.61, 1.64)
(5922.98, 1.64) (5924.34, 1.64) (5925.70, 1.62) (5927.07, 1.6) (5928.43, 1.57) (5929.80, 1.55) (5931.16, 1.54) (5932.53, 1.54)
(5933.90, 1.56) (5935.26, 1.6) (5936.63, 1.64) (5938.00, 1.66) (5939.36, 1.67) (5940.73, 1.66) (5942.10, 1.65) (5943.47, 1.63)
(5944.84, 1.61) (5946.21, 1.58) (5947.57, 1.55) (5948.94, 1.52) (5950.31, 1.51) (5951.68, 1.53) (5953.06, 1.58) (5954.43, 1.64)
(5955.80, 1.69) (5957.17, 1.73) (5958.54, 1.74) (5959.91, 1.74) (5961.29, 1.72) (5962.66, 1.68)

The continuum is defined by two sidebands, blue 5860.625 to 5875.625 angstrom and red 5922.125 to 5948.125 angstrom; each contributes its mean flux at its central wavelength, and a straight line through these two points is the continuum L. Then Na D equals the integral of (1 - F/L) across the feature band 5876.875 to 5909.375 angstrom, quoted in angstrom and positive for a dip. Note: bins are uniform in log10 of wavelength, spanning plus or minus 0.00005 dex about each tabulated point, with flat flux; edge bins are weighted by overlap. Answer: 2.1 angstrom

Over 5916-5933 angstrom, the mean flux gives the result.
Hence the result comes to 1.61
